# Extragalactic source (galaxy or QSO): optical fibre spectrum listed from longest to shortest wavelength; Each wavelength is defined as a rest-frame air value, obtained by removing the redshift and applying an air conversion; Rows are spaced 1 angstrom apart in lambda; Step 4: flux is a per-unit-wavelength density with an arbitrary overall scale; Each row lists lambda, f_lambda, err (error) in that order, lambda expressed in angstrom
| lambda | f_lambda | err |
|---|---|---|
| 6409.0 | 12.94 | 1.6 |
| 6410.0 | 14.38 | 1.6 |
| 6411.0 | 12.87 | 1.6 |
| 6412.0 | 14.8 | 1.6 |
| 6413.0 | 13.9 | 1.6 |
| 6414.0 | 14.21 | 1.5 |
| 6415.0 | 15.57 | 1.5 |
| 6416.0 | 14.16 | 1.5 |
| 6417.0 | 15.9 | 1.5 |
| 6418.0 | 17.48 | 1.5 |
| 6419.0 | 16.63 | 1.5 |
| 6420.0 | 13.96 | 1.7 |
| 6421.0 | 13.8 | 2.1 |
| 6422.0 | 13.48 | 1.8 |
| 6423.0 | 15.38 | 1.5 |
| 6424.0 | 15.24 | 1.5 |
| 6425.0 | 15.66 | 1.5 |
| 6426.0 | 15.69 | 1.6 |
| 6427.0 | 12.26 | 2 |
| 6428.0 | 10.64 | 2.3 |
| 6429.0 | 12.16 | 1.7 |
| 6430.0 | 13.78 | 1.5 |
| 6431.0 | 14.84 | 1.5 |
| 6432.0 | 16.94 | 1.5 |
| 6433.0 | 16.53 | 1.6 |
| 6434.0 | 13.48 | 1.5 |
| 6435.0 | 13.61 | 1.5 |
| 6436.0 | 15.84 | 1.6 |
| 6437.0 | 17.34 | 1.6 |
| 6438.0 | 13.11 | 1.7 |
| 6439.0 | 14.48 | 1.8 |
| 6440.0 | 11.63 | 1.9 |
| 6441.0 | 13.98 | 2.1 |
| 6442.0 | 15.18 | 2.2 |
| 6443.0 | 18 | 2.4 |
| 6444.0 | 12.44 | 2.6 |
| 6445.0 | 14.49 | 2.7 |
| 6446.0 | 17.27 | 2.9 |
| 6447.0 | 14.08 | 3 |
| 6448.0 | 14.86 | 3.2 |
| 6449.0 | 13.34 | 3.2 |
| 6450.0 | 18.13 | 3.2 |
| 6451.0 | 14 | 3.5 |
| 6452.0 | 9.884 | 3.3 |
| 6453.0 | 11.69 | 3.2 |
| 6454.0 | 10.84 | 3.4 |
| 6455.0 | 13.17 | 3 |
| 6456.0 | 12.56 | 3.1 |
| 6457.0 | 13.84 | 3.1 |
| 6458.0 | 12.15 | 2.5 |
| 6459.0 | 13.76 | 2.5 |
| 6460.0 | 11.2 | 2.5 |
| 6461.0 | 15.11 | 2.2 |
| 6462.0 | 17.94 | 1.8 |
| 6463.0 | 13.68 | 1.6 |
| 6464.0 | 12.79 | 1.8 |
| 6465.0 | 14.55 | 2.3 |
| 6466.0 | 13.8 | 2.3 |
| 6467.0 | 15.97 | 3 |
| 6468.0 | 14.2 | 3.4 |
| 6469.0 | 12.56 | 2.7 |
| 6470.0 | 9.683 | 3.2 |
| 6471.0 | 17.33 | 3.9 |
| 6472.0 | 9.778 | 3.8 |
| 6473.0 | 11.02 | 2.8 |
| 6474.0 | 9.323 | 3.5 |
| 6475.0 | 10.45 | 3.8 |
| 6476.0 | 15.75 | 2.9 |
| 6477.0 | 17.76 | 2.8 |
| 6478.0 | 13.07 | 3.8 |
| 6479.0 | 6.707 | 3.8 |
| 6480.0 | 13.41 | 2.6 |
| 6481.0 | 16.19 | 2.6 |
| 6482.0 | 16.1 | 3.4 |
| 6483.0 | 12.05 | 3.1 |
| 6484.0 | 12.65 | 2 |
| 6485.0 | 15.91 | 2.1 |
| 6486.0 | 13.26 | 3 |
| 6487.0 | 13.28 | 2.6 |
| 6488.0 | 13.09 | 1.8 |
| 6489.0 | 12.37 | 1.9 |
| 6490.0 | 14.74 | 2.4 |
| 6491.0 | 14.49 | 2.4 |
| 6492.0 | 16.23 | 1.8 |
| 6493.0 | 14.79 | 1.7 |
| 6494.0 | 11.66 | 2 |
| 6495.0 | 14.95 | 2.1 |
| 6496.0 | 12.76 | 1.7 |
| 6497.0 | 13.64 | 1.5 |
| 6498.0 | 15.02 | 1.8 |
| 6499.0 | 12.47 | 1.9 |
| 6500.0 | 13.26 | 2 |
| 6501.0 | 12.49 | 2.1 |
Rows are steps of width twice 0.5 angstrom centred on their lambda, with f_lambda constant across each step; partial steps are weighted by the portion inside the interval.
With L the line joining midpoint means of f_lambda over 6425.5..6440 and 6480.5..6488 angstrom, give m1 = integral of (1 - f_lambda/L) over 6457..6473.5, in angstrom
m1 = 0.8 angstrom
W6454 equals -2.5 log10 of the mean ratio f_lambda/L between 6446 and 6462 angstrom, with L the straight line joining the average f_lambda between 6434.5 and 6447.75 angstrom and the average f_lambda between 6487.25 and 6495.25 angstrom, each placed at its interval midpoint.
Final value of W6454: 0.08 mag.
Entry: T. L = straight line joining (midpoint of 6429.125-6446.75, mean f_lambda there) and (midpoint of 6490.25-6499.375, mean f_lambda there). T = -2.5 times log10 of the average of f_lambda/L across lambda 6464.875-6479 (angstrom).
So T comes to 0.11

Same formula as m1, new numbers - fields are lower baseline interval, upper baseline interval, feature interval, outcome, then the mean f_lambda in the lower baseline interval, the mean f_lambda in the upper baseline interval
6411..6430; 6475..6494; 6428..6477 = 1.1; 14.4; 13.8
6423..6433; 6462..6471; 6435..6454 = -0.2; 14.3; 13.9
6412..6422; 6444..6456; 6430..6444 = -0.7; 15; 13.7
